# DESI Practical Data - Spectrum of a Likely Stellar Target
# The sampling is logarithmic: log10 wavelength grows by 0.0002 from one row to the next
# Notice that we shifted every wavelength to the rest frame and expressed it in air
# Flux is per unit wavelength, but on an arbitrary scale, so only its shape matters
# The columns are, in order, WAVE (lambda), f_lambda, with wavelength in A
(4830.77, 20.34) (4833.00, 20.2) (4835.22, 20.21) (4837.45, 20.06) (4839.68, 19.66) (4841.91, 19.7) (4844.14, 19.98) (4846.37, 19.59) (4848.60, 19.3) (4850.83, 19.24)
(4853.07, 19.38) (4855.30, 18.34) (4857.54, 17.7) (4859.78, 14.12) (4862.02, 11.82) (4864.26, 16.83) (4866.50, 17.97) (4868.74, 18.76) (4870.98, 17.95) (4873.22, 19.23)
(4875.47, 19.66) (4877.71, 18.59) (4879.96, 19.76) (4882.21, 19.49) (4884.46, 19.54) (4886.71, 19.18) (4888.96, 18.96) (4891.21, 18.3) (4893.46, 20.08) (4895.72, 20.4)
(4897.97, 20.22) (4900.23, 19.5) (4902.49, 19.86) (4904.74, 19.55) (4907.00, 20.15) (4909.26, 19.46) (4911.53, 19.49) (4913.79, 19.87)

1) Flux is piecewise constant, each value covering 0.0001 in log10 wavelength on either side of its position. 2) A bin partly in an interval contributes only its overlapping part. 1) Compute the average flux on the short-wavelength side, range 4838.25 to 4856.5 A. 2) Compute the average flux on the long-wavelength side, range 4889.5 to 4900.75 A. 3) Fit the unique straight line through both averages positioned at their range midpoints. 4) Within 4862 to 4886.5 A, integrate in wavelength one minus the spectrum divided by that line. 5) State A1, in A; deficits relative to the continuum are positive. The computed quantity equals 1.4 A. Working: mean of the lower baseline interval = 19.4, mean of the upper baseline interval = 19.7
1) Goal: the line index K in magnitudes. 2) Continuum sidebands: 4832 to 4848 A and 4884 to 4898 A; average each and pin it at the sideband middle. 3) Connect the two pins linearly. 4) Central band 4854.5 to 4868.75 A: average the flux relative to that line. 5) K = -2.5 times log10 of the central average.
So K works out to 0.21 mag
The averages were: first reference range 19.9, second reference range 19.5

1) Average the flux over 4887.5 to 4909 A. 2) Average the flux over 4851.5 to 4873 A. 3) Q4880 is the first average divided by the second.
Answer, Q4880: 1.1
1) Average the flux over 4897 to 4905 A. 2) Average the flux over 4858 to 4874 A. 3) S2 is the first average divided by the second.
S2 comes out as 1.19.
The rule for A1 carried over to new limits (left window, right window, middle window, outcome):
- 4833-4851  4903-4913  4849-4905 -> 3.28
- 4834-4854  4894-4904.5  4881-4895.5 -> 0.42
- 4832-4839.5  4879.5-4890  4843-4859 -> 0.73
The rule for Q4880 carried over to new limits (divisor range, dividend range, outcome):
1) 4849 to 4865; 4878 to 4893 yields 1.14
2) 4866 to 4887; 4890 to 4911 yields 1.04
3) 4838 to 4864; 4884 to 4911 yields 1.08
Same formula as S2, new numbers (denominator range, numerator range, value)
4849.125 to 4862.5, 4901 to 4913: 1.15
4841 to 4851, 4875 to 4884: 0.99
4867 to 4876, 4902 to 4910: 1.05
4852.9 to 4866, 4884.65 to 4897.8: 1.20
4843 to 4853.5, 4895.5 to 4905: 1.02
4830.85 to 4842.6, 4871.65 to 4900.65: 0.97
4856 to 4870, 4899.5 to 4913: 1.21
